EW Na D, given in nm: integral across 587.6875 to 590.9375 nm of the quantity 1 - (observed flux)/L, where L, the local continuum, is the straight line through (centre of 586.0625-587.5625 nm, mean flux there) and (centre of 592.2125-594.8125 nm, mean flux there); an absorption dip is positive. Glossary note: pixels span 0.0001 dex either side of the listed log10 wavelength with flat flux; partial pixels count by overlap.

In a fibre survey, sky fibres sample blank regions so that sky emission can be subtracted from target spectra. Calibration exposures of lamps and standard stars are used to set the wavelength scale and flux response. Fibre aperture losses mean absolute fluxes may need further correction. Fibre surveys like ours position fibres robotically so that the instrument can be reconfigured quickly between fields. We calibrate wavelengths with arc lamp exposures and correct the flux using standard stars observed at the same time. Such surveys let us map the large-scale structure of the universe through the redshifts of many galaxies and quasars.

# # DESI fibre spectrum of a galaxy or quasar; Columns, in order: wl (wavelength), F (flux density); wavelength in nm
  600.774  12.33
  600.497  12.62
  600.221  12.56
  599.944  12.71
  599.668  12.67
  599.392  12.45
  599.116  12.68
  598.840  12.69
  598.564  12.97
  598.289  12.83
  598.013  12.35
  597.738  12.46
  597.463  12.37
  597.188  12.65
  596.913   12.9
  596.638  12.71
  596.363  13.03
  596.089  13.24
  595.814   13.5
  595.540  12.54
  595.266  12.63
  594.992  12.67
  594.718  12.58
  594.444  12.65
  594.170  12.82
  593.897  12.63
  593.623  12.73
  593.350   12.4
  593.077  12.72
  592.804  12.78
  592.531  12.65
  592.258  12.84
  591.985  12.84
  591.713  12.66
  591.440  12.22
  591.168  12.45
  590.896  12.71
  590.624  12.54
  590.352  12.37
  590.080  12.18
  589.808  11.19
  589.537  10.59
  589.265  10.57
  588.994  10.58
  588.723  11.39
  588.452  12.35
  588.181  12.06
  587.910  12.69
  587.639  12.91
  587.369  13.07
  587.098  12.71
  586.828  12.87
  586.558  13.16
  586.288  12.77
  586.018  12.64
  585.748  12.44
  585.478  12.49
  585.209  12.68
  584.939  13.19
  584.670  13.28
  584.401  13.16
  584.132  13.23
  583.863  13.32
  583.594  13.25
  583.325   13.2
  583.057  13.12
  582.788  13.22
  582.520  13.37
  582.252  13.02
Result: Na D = 0.27 nm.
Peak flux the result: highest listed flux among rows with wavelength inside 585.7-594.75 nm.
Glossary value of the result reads 13.16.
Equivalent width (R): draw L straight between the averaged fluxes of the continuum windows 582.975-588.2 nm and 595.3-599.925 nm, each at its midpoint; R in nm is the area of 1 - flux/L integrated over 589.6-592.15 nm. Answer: 0.11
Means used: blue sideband 12.9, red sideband 12.7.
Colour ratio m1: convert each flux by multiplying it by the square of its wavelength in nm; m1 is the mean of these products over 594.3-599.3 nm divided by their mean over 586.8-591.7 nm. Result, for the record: 1.08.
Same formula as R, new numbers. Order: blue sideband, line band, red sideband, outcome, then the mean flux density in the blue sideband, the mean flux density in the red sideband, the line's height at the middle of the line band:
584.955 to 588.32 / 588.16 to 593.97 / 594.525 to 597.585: 0.28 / 12.7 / 12.8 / 12.8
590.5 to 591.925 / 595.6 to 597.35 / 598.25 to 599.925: -0.04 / 12.5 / 12.7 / 12.7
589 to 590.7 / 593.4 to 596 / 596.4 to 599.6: -0.12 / 11.5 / 12.7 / 12.2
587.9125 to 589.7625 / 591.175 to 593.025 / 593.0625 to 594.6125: -0.07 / 11.4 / 12.7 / 12.2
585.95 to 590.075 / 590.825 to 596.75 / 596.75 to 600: -0.16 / 12.1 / 12.6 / 12.4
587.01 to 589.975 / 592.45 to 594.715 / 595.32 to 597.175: -0.02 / 11.8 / 12.9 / 12.6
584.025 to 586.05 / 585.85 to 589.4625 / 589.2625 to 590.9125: 0.02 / 12.9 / 11.8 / 12.3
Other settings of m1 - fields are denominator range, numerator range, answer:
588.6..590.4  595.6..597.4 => 1.18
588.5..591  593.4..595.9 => 1.12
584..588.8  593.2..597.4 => 1.03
